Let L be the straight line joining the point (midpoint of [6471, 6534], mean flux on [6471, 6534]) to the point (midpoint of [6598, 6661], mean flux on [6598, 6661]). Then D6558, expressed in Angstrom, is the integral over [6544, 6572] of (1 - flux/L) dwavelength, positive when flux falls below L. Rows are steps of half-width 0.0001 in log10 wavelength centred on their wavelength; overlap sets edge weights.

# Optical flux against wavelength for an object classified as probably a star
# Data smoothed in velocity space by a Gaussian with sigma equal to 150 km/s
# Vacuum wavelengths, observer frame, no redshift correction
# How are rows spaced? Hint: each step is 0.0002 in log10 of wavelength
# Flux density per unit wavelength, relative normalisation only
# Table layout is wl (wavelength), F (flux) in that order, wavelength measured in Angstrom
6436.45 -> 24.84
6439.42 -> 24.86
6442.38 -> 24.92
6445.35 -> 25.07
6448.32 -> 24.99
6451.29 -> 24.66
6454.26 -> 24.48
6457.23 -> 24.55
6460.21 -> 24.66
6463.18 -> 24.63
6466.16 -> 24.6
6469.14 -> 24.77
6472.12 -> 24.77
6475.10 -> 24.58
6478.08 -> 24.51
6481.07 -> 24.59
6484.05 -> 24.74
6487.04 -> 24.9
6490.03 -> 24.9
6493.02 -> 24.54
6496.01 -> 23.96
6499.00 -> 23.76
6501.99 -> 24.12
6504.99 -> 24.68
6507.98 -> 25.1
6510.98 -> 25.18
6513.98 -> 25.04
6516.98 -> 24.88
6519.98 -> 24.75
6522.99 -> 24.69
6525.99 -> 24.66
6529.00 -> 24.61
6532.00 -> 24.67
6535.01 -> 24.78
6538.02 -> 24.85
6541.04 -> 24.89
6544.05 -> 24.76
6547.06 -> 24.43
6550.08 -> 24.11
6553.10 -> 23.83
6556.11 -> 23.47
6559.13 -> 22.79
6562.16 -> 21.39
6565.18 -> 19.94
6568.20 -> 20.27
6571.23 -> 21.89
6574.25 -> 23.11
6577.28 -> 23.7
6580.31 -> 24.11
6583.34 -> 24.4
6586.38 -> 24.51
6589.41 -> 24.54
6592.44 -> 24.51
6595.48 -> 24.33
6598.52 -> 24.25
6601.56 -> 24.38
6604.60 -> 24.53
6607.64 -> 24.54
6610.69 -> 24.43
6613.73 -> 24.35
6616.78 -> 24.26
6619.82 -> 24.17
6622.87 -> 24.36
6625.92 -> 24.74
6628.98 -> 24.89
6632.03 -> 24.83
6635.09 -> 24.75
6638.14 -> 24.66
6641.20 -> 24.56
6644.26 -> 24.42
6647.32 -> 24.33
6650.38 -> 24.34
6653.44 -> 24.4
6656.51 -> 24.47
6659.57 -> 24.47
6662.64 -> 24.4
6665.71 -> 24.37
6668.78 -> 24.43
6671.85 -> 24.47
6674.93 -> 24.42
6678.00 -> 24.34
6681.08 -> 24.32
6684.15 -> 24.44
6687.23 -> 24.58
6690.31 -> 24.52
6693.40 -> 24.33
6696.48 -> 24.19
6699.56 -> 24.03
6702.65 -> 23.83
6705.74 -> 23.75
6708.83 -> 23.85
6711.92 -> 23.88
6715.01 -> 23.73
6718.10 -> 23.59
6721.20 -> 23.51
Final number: 2.3 Angstrom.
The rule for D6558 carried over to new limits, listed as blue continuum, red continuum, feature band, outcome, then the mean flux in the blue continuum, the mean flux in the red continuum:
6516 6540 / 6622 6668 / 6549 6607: 2.96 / 24.7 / 24.5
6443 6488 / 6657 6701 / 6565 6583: 1.51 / 24.7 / 24.4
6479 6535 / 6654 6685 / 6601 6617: 0.05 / 24.7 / 24.4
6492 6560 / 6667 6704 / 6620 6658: -0.28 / 24.5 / 24.3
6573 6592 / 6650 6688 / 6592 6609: -0.18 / 24.1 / 24.4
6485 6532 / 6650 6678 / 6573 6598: 0.38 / 24.7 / 24.4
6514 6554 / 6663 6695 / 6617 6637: -0.09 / 24.6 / 24.4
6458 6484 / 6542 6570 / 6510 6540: -1.70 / 24.6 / 22.8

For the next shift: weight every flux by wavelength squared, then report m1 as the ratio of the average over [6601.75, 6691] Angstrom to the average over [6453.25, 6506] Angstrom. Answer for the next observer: 1.0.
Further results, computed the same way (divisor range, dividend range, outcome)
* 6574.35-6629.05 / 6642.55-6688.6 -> 1.02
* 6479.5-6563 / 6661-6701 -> 1.05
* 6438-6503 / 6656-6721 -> 1.05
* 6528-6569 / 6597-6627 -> 1.06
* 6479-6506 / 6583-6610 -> 1.03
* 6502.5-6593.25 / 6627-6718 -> 1.06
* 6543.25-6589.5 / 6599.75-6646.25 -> 1.08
